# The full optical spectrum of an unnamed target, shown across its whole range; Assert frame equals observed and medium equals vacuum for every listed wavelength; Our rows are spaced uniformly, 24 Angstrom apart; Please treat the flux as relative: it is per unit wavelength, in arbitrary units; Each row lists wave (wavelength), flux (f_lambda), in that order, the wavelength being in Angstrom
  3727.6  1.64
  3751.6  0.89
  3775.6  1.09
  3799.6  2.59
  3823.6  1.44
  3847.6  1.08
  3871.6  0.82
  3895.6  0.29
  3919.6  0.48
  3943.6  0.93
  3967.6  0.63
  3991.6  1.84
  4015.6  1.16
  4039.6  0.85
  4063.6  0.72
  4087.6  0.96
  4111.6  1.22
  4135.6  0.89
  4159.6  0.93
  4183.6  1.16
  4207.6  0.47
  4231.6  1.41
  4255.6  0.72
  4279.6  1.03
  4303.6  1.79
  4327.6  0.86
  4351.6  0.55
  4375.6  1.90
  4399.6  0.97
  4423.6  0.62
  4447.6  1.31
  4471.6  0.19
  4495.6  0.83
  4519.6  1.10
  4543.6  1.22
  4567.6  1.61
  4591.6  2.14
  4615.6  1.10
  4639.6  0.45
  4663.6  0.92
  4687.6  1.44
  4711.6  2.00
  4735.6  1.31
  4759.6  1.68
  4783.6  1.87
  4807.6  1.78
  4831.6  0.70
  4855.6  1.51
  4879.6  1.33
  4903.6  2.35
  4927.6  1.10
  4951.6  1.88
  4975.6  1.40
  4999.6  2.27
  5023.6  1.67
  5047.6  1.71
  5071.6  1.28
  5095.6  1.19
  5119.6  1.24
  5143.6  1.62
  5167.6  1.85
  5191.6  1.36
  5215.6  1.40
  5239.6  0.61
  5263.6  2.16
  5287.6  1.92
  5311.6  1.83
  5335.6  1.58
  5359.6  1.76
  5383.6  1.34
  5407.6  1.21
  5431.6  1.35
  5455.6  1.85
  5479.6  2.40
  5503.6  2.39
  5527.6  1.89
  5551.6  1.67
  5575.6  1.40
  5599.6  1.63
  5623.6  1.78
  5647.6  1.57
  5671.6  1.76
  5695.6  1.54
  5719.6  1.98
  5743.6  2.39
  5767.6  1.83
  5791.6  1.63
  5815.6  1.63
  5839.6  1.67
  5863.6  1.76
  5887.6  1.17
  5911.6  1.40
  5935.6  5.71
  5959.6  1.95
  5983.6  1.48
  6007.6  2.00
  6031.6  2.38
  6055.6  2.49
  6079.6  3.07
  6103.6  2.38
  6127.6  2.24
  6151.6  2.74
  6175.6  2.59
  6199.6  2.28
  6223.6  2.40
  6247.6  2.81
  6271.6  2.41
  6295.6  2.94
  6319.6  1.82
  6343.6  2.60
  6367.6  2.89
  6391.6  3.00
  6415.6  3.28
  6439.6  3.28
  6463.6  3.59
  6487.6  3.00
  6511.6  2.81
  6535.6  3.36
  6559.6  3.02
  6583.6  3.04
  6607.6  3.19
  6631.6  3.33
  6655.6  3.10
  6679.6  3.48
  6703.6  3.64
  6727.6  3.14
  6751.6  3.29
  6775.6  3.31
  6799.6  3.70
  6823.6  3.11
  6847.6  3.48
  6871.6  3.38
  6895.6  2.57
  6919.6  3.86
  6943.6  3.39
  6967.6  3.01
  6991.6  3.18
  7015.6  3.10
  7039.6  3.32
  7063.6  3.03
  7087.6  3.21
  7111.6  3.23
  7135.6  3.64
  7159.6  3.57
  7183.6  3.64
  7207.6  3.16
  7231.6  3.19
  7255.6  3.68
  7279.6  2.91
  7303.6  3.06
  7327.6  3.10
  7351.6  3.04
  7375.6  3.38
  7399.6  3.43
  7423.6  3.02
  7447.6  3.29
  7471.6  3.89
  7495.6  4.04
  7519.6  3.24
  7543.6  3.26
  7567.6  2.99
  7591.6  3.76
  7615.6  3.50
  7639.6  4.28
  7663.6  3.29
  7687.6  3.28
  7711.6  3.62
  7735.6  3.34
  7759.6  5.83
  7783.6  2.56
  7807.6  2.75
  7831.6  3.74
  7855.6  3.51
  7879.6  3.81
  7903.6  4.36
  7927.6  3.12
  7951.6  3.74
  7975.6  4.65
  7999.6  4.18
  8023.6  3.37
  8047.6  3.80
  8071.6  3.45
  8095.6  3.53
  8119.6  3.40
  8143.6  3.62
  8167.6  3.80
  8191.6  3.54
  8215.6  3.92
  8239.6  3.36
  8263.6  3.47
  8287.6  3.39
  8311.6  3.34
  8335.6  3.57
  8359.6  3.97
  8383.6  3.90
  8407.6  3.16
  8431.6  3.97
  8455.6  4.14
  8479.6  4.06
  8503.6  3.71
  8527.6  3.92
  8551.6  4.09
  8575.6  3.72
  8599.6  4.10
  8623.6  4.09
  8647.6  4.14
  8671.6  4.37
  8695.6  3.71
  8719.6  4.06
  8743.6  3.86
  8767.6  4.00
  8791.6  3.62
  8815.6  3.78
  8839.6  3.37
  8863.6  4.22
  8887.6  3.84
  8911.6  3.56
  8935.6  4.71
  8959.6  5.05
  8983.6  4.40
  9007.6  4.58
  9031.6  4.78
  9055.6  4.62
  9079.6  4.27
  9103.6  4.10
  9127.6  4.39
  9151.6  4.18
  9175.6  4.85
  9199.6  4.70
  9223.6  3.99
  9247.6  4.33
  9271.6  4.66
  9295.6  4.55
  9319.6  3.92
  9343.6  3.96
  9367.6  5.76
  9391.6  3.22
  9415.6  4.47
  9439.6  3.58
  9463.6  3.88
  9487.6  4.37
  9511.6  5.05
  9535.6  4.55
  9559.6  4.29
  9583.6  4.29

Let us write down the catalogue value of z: 0.59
